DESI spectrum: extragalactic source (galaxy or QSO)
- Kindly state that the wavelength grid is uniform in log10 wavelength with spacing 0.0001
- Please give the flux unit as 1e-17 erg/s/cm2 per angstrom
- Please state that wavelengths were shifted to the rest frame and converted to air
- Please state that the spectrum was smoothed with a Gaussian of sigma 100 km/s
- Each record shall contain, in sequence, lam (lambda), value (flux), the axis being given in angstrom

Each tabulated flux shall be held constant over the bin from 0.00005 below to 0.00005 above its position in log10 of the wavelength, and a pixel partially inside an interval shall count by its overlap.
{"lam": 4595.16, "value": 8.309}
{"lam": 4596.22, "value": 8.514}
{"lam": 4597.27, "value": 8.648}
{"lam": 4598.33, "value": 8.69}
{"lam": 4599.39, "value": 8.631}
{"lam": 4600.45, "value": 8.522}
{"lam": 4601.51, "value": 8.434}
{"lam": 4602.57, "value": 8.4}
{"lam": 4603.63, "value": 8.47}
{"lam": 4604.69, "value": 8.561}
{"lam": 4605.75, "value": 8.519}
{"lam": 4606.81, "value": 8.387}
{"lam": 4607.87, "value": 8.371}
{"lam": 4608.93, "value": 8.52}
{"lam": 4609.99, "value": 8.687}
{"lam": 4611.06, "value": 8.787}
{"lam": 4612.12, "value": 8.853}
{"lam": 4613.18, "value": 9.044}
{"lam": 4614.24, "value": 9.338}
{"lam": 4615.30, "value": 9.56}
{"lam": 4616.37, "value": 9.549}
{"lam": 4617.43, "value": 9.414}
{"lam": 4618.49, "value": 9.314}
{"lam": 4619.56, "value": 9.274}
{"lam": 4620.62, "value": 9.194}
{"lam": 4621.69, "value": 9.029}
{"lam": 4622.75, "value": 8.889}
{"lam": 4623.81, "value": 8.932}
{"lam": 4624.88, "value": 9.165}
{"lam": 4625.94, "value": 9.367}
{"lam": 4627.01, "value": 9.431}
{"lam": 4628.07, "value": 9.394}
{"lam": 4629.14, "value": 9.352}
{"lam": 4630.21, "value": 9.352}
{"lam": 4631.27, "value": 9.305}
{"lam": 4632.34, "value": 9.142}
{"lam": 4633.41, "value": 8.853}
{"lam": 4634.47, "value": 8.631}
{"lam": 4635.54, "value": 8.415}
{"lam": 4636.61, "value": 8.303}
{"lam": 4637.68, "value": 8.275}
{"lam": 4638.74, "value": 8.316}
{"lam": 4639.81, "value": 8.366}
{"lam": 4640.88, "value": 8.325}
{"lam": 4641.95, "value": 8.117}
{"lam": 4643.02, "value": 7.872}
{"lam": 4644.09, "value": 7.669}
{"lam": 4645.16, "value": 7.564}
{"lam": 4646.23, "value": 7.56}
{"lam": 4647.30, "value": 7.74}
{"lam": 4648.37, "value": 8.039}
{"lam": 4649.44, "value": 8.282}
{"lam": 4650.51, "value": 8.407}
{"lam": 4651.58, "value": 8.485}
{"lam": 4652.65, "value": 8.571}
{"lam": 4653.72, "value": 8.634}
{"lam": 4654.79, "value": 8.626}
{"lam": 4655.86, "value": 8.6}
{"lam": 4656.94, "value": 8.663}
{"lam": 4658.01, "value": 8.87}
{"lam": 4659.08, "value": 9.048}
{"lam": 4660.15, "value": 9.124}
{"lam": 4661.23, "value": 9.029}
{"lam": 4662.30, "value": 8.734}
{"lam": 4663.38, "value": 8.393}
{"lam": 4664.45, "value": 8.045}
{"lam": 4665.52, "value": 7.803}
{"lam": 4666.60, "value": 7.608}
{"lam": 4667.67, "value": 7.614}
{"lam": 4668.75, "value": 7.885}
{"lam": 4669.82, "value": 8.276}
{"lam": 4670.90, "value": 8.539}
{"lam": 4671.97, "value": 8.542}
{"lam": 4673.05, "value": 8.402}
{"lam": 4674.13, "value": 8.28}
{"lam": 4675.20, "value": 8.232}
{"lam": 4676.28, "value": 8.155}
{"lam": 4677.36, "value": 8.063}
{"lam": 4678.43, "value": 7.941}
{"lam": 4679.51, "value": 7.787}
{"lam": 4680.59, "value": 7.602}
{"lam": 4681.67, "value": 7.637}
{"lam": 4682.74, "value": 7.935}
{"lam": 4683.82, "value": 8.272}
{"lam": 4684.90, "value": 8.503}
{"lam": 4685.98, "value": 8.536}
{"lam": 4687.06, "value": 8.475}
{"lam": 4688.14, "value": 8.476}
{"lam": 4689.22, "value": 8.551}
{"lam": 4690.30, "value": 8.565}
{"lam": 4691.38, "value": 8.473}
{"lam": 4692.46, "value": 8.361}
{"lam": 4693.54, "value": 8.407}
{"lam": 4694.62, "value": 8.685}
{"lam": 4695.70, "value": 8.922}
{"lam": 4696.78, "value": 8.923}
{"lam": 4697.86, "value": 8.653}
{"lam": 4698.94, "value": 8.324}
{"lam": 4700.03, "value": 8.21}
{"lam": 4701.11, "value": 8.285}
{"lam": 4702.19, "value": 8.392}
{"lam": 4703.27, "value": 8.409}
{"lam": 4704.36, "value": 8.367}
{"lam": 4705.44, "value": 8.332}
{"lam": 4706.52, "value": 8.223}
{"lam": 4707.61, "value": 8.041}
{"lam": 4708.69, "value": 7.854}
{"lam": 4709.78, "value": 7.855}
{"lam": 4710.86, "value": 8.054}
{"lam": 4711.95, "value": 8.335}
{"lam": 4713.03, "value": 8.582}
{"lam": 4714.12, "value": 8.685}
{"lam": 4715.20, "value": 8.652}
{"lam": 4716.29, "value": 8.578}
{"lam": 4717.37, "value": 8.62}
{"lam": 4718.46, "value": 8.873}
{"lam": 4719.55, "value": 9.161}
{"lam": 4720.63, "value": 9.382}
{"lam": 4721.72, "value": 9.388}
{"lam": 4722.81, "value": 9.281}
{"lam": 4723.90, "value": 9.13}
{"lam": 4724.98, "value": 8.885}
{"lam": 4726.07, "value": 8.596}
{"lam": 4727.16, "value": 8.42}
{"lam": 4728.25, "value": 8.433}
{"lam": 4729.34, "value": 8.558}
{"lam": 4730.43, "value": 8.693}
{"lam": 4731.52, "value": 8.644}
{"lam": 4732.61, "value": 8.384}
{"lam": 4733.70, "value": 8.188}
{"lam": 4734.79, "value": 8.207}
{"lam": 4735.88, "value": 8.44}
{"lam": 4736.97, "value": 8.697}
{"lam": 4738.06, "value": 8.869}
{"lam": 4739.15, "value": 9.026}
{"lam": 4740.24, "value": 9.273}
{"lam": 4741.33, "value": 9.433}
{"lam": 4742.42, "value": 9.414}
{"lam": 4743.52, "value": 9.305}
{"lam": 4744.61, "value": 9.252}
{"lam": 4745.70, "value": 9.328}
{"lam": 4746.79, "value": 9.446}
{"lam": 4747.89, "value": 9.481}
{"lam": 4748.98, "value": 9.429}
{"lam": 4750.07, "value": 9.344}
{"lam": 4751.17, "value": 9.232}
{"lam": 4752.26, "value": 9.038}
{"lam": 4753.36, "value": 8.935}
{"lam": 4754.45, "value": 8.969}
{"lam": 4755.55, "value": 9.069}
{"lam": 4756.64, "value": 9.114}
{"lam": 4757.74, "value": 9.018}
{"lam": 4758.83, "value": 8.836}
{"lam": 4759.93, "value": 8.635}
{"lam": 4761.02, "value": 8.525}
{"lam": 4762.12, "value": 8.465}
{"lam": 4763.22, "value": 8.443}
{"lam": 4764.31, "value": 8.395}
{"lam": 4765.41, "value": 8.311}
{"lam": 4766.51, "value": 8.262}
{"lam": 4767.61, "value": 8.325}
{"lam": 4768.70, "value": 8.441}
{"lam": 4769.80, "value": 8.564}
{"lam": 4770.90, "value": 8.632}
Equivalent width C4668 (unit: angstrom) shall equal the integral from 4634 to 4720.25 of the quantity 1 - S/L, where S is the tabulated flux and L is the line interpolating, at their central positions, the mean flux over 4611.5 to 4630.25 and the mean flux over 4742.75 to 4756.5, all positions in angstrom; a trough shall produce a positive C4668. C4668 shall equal 8.4 angstrom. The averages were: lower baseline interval 9.24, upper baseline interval 9.23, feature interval 8.34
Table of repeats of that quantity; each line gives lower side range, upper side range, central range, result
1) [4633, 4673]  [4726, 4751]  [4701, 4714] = 0.7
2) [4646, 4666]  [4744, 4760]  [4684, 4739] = 2.0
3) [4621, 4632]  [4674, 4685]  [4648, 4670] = 0.2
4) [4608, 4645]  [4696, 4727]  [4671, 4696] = 1.1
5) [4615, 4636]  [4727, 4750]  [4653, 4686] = 2.8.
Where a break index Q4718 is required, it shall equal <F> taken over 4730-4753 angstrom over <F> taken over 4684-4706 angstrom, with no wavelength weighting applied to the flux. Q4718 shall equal 1.06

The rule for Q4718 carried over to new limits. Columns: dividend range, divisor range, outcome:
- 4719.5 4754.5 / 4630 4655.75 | 1.07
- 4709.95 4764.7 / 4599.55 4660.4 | 1.02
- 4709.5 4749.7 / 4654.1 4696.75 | 1.06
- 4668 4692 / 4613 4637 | 0.90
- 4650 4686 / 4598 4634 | 0.93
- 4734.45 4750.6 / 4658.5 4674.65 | 1.09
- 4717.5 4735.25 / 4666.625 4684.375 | 1.09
